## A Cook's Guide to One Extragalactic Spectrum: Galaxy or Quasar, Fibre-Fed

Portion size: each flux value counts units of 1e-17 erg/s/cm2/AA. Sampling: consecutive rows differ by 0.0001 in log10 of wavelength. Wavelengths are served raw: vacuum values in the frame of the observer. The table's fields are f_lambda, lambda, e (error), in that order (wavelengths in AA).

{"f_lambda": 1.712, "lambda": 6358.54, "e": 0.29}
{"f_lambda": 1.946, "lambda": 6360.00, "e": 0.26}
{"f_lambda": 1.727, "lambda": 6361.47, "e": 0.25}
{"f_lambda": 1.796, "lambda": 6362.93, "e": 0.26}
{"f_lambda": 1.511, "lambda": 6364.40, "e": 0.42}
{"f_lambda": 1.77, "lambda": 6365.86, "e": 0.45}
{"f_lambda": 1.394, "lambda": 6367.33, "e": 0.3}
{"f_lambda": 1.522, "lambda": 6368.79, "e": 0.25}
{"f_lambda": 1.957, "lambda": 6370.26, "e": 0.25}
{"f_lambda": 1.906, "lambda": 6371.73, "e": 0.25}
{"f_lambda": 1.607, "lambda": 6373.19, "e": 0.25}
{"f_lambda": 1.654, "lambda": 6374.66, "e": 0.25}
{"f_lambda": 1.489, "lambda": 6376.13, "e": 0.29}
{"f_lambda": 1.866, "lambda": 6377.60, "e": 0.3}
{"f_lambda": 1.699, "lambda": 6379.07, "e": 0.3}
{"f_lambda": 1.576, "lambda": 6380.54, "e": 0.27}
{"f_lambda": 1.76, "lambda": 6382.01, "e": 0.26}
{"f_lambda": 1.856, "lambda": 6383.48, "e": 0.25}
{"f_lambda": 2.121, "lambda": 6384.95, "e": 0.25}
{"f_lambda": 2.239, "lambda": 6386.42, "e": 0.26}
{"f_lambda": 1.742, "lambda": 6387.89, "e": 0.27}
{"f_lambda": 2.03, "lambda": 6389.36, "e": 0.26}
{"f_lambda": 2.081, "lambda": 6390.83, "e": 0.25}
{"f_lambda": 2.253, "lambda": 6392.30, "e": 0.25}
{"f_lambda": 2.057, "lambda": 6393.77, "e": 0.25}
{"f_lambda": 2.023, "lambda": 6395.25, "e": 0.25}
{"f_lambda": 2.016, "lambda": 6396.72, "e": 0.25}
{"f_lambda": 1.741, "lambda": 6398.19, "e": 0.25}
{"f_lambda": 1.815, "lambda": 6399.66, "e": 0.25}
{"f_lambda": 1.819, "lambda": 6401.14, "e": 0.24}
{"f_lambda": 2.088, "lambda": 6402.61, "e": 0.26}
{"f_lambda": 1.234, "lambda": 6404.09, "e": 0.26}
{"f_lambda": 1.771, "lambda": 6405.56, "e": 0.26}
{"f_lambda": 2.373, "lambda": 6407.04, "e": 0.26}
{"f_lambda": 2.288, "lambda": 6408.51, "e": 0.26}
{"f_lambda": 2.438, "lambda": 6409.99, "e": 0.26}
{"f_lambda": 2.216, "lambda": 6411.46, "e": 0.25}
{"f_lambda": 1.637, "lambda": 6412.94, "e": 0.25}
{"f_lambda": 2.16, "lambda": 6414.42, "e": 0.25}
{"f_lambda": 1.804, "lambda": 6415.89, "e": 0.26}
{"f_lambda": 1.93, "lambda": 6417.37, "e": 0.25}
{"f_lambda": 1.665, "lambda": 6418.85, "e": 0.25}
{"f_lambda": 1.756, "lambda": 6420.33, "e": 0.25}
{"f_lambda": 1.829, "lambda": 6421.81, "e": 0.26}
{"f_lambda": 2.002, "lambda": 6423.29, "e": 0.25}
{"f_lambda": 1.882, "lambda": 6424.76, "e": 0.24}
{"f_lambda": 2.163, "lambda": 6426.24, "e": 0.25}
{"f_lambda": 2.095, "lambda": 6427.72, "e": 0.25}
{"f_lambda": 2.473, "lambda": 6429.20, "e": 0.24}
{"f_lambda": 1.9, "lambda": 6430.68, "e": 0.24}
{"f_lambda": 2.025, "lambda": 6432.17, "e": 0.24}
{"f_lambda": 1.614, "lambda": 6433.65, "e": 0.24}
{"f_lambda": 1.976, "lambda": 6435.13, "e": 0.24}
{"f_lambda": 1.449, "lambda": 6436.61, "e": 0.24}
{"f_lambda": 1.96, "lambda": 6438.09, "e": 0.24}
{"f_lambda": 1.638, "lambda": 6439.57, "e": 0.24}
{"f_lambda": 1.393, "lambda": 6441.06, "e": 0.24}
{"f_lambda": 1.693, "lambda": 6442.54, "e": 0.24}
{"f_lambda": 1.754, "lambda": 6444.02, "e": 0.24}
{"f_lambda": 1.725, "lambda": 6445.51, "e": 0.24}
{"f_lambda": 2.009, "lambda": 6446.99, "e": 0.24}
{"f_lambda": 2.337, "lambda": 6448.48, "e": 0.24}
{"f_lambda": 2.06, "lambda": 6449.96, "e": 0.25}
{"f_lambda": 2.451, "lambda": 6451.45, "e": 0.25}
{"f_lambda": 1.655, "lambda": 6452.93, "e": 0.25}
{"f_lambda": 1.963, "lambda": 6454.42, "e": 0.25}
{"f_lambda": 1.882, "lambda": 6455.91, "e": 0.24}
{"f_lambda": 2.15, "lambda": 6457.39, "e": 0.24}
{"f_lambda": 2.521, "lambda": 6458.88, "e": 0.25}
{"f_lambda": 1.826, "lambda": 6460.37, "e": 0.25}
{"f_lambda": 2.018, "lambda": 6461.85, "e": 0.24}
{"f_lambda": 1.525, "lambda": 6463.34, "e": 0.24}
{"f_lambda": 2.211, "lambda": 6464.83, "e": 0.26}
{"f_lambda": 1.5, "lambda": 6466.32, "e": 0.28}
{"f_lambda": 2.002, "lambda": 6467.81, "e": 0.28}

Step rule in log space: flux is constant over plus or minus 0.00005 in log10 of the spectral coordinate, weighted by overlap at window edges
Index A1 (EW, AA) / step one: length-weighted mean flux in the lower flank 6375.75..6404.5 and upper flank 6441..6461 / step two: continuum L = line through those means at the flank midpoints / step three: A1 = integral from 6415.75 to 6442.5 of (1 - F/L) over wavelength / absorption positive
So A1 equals 1.2 AA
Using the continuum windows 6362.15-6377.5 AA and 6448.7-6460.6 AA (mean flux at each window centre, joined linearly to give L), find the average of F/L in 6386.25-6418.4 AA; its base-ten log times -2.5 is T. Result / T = -0.09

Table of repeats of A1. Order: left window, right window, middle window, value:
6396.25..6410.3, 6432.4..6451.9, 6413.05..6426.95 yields 0.0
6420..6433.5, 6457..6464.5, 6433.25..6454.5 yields 1.7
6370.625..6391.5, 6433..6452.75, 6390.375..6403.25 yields -1.0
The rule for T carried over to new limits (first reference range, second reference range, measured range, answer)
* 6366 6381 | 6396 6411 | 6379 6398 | -0.082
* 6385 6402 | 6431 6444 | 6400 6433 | -0.072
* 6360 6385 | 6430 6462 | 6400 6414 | -0.102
